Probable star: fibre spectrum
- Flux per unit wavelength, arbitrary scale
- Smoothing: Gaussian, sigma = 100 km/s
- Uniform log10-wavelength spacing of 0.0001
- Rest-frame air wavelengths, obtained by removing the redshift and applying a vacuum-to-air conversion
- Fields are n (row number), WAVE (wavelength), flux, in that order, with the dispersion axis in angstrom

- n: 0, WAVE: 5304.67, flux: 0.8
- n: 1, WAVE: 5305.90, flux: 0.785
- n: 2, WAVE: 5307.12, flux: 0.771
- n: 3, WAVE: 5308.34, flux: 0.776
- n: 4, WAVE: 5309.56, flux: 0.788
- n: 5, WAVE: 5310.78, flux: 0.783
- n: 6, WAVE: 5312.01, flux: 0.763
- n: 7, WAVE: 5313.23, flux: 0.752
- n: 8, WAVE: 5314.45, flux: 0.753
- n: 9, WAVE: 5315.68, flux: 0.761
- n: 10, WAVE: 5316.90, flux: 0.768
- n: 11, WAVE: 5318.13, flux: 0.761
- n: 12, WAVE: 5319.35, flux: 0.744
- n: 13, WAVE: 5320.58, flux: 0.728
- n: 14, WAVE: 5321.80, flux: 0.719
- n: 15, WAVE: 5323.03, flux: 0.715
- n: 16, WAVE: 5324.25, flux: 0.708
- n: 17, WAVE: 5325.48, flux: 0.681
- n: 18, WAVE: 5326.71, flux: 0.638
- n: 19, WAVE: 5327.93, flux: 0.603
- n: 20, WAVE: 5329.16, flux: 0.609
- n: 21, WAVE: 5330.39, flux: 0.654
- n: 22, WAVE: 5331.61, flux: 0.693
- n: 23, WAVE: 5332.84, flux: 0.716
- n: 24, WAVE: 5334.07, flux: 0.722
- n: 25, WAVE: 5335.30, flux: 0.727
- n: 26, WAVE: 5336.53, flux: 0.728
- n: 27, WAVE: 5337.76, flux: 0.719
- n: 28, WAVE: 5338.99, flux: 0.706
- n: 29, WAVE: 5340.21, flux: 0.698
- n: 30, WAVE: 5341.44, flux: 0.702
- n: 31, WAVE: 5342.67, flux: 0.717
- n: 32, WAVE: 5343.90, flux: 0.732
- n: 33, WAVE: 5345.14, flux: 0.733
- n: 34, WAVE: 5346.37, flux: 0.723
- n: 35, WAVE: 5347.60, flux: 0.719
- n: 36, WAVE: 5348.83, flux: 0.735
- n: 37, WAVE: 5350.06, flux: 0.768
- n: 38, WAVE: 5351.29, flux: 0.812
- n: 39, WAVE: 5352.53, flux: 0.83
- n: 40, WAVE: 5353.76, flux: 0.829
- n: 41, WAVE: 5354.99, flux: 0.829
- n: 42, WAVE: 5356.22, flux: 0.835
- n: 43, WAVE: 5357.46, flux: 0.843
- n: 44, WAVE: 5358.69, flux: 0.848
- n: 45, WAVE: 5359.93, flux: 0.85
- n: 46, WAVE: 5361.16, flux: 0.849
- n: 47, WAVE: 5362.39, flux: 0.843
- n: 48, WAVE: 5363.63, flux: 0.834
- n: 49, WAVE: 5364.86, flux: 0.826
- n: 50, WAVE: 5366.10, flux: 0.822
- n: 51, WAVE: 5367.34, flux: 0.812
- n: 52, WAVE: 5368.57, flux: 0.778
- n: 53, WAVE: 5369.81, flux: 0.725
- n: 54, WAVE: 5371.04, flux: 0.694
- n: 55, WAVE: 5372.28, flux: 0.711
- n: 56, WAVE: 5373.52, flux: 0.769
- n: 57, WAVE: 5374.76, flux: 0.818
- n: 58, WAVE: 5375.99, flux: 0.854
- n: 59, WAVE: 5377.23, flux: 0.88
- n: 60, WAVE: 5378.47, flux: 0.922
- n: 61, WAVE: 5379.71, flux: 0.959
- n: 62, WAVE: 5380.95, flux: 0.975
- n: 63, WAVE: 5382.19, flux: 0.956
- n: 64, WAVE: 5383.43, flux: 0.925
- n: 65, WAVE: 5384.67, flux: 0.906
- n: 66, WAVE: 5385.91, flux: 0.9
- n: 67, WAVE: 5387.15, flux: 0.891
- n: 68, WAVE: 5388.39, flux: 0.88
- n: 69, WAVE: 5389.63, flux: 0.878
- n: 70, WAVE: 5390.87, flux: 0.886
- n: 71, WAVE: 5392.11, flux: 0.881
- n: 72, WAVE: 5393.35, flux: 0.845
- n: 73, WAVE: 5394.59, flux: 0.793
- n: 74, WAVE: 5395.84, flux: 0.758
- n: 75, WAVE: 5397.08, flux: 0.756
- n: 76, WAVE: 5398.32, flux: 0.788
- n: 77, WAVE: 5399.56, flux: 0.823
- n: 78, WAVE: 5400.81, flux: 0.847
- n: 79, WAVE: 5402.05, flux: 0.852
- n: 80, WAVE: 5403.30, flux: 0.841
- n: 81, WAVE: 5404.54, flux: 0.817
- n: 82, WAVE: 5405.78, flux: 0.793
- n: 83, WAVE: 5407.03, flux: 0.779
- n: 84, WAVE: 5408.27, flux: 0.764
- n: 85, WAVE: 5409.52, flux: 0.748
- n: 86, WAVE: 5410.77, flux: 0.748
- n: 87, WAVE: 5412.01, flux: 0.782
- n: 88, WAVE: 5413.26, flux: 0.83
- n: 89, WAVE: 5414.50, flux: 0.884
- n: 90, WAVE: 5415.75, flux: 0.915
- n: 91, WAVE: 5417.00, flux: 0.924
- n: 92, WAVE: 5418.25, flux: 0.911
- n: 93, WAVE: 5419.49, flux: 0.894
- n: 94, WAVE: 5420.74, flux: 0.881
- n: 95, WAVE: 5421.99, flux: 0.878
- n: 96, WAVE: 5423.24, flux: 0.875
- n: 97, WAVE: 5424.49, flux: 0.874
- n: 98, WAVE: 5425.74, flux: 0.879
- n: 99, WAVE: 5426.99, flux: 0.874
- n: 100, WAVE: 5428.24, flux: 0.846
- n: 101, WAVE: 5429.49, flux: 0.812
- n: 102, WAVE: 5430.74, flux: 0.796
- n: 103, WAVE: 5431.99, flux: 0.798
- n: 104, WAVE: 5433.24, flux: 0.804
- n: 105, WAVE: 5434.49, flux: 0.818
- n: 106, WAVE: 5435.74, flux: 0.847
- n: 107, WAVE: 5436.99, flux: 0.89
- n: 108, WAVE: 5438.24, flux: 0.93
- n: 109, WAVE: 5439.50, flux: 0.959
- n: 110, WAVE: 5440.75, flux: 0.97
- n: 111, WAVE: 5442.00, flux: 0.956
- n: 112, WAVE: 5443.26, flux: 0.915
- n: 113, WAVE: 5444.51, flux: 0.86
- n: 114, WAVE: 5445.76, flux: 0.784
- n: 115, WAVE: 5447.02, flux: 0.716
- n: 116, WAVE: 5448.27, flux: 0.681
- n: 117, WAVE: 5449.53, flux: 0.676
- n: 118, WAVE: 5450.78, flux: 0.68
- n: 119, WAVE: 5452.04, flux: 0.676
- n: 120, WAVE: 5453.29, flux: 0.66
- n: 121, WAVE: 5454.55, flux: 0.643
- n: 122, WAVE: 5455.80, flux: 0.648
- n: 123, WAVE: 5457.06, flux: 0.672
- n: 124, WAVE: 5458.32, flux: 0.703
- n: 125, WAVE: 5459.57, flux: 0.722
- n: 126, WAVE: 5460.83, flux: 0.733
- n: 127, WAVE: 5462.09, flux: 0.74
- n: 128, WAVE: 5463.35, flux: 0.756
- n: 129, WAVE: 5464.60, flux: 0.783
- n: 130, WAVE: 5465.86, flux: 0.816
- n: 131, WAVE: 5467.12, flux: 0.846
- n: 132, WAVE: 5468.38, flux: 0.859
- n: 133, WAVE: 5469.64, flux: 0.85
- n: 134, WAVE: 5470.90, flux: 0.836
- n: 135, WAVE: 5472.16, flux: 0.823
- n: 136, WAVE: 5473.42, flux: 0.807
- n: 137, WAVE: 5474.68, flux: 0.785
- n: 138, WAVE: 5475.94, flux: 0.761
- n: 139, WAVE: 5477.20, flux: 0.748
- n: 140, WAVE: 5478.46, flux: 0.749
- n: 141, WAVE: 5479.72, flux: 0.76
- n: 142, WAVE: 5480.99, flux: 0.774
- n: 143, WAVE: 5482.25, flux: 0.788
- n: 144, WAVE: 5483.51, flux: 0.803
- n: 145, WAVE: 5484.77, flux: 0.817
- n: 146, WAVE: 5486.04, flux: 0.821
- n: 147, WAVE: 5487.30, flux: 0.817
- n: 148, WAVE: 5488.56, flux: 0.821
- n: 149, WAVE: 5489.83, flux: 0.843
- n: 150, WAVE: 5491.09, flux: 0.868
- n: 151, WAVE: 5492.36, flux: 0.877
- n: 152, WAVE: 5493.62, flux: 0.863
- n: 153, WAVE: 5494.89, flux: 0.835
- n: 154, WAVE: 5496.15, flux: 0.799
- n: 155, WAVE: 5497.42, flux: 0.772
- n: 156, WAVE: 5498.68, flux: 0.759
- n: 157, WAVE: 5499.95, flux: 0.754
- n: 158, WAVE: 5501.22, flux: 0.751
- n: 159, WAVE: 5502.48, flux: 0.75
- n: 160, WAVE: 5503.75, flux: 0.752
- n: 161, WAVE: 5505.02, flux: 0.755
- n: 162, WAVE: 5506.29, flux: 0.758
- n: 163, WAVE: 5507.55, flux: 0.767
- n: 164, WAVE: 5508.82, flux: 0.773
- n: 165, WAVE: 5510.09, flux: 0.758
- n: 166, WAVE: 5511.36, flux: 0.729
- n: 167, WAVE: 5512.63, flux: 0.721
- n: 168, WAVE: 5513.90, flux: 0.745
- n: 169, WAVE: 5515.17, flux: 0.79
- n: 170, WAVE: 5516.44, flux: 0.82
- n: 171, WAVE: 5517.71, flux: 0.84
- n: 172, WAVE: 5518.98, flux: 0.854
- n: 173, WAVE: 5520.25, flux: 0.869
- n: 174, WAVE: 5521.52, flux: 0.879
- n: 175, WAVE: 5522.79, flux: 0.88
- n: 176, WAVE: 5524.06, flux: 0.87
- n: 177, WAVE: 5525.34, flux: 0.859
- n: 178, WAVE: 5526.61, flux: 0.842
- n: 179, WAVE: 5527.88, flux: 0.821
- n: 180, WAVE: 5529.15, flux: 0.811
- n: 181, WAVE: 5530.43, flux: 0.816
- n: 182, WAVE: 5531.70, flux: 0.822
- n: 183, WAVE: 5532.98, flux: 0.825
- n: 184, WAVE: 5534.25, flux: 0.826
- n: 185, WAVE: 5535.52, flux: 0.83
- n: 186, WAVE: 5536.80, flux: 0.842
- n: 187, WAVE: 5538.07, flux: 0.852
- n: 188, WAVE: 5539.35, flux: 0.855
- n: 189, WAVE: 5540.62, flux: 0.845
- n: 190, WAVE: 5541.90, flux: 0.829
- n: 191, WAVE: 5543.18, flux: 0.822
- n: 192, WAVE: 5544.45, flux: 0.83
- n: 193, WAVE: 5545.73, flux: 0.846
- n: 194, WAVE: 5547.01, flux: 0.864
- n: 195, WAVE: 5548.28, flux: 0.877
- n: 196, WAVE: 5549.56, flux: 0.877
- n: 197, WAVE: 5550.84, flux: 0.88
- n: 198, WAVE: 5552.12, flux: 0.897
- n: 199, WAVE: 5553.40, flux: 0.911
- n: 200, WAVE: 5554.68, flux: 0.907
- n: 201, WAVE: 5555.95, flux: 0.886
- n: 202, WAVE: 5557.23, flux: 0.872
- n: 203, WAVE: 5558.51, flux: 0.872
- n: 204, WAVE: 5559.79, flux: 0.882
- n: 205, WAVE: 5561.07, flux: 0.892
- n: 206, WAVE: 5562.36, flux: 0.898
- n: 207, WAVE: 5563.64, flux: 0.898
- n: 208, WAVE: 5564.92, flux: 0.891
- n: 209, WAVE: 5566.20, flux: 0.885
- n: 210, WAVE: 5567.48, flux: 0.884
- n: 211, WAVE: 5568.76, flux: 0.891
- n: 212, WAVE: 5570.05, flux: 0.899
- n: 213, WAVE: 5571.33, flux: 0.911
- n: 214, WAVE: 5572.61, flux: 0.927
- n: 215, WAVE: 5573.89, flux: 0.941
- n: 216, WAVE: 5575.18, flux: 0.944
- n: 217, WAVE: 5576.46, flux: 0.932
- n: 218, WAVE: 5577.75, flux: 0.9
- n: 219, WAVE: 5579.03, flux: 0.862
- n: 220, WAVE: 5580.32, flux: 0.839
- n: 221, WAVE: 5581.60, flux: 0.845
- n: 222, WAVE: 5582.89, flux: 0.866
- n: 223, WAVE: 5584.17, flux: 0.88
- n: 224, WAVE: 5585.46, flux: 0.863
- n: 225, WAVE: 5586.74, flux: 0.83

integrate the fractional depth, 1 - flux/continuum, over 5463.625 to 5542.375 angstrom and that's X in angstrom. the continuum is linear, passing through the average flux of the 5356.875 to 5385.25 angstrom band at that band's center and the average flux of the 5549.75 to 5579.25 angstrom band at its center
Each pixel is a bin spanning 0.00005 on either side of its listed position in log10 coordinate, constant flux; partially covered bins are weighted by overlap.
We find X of 6.44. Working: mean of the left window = 0.843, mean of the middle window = 0.809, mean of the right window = 0.898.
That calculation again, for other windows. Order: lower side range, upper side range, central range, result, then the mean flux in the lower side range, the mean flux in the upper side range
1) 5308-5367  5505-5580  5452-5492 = 2.1 angstrom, 0.752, 0.853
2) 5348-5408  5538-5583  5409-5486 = 4.1 angstrom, 0.834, 0.881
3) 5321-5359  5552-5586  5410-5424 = -1.4 angstrom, 0.731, 0.892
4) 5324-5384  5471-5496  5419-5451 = -1.9 angstrom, 0.777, 0.809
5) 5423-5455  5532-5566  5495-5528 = 2.1 angstrom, 0.816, 0.865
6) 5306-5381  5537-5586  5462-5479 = 0.7 angstrom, 0.765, 0.88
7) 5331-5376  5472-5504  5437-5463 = 0.7 angstrom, 0.771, 0.796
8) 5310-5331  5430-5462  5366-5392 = -3.8 angstrom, 0.715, 0.781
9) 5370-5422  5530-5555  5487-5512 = 1.8 angstrom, 0.845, 0.852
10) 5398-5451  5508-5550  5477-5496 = 0.4 angstrom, 0.837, 0.827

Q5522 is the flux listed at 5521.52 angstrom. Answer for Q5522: 0.879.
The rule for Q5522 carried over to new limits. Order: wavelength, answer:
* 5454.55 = 0.643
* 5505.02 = 0.755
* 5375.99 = 0.854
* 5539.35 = 0.855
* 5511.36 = 0.729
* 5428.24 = 0.846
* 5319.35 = 0.744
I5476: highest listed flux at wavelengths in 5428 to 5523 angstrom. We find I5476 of 0.97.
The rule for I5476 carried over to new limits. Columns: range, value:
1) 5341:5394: 0.975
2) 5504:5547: 0.88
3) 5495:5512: 0.799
